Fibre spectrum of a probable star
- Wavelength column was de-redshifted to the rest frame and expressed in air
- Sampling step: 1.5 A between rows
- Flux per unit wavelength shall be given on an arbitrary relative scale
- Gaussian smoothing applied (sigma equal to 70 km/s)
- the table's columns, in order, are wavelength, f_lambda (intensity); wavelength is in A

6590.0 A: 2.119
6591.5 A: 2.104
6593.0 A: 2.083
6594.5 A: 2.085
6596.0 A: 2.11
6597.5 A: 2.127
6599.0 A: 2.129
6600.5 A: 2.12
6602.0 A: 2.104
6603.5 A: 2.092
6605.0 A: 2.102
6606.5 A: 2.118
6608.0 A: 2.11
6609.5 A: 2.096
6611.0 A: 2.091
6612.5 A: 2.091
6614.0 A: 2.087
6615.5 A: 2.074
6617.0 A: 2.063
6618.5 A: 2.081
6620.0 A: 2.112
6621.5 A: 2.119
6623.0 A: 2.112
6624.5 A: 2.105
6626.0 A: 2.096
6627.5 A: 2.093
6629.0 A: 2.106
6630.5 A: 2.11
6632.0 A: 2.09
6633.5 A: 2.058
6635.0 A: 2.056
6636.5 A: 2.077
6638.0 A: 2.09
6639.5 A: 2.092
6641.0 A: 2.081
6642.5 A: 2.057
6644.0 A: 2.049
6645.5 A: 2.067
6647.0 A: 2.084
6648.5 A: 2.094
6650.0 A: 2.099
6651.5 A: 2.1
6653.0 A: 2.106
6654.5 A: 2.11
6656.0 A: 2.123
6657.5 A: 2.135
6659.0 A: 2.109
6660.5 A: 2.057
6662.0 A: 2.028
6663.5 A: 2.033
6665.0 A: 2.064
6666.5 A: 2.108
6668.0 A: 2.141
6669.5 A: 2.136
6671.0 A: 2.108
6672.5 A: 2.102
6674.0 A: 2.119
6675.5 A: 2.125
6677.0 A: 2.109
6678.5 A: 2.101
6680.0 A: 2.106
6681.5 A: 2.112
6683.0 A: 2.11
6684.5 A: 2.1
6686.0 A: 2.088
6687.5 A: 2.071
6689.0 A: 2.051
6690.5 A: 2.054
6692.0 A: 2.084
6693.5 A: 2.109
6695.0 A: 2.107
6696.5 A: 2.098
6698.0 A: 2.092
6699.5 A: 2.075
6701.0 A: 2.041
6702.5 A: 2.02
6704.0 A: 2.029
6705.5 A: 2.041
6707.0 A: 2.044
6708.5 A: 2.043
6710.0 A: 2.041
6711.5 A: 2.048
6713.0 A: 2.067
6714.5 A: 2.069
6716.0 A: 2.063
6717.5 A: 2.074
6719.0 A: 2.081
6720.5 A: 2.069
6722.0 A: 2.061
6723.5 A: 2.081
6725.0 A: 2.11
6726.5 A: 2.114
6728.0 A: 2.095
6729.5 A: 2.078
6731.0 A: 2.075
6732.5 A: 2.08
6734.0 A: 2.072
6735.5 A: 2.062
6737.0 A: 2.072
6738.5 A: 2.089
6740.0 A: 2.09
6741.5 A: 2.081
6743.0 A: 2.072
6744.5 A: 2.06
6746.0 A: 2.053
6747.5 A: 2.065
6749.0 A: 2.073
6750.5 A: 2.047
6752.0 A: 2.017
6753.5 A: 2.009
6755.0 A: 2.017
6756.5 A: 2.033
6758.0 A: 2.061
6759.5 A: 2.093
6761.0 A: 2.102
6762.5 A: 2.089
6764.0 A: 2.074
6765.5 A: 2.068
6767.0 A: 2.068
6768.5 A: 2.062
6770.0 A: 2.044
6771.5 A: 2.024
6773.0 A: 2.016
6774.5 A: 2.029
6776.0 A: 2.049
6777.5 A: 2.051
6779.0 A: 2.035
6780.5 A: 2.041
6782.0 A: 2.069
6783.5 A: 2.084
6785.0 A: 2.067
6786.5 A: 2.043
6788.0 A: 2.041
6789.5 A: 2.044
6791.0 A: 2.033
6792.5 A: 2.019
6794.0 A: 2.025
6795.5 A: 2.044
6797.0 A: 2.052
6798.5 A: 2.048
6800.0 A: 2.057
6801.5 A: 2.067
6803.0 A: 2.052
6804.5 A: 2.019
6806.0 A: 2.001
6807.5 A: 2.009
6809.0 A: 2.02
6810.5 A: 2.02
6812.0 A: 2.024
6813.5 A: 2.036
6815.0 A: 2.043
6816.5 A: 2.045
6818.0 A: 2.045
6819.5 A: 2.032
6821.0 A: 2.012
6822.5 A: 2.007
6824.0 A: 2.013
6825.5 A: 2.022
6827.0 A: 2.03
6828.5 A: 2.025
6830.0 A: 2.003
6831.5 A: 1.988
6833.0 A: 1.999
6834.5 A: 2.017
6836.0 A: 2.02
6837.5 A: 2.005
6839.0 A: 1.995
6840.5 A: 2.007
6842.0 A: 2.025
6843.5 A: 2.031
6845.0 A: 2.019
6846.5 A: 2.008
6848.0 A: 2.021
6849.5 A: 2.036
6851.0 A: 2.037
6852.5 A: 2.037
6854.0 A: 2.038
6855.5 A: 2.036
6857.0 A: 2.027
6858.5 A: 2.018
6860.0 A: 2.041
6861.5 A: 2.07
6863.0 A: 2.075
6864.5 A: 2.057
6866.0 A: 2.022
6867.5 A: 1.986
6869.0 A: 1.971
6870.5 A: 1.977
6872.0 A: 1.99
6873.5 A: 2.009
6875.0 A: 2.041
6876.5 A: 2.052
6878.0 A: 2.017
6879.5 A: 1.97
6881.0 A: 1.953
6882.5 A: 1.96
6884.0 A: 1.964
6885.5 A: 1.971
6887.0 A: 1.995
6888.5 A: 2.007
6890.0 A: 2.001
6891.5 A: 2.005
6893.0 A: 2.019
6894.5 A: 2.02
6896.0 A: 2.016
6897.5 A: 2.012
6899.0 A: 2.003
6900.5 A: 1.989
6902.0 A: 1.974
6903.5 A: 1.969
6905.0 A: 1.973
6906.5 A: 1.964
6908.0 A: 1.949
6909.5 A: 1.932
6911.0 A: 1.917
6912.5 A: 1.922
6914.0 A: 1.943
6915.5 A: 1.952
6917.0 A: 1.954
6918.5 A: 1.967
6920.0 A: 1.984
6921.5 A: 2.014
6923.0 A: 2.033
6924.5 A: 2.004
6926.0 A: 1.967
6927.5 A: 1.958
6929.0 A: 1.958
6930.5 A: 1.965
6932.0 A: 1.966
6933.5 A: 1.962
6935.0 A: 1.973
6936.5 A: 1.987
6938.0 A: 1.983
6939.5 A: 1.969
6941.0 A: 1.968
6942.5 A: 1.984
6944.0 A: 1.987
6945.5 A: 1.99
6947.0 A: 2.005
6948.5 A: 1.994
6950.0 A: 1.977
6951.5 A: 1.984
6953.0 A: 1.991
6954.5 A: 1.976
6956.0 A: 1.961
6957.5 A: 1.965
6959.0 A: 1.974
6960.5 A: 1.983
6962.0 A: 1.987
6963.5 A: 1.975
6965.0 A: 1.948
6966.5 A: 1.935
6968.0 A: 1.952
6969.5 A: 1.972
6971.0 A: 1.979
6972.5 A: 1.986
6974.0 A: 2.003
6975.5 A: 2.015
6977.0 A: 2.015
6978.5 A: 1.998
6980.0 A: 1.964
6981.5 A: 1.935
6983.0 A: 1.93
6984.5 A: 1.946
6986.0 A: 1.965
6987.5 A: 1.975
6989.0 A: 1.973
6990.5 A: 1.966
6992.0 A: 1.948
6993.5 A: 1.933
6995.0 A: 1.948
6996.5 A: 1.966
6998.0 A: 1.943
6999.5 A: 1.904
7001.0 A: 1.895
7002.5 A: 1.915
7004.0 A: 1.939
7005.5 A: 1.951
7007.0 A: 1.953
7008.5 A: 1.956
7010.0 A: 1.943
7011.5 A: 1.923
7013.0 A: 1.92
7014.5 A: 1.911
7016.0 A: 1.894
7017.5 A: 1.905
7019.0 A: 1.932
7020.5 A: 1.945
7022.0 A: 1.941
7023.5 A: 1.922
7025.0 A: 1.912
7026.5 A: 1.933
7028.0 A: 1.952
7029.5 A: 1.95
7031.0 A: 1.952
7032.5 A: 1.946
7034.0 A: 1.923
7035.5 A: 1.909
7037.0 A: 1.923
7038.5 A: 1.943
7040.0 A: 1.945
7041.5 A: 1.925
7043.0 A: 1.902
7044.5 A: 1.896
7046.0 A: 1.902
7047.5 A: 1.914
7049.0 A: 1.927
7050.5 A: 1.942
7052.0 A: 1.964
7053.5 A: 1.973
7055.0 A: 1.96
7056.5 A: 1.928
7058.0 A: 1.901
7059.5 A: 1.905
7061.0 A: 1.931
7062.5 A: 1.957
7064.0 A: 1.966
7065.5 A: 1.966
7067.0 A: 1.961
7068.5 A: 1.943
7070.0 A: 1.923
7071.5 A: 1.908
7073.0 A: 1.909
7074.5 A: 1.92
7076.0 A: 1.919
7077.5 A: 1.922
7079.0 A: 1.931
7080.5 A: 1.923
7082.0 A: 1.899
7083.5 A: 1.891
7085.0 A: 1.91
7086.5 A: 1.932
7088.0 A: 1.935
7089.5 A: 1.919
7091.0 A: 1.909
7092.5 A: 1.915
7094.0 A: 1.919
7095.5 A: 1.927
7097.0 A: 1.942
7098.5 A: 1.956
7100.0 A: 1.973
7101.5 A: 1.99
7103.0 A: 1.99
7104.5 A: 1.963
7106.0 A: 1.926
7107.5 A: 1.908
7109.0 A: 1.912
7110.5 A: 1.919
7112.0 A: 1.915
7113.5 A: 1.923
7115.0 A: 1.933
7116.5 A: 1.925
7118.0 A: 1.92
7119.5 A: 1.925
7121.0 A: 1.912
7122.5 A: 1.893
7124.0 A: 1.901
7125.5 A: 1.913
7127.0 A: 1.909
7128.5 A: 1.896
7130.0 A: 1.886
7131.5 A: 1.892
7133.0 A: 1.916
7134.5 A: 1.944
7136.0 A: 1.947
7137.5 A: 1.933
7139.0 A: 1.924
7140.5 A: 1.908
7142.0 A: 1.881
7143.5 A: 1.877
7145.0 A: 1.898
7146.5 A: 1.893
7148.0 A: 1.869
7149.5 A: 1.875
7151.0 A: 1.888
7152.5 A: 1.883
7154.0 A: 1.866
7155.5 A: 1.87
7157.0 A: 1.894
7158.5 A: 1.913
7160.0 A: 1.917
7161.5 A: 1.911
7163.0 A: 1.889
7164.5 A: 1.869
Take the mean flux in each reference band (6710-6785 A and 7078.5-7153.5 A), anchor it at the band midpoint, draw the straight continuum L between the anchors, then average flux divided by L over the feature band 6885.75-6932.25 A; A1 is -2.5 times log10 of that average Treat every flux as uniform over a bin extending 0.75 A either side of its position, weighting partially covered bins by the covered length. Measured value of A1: 0.01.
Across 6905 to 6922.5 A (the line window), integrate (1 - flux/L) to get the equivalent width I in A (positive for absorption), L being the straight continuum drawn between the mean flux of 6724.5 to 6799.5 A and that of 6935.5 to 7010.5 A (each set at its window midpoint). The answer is 0.3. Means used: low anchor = 2.06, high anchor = 1.97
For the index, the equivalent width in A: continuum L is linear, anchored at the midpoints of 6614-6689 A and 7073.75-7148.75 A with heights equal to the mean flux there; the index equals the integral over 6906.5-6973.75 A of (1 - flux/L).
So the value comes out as 0.4 A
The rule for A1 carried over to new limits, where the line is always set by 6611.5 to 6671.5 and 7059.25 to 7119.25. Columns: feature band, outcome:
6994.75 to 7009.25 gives 0.01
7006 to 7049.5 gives 0.01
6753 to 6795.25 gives 0.00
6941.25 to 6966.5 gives 0.00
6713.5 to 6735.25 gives -0.01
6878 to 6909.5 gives 0.01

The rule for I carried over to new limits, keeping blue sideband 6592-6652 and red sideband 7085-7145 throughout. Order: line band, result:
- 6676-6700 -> -0.3 A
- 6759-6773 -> -0.2 A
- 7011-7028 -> 0.3 A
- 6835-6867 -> -0.2 A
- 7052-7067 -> 0.0 A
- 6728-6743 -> -0.2 A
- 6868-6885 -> 0.1 A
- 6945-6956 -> 0.0 A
